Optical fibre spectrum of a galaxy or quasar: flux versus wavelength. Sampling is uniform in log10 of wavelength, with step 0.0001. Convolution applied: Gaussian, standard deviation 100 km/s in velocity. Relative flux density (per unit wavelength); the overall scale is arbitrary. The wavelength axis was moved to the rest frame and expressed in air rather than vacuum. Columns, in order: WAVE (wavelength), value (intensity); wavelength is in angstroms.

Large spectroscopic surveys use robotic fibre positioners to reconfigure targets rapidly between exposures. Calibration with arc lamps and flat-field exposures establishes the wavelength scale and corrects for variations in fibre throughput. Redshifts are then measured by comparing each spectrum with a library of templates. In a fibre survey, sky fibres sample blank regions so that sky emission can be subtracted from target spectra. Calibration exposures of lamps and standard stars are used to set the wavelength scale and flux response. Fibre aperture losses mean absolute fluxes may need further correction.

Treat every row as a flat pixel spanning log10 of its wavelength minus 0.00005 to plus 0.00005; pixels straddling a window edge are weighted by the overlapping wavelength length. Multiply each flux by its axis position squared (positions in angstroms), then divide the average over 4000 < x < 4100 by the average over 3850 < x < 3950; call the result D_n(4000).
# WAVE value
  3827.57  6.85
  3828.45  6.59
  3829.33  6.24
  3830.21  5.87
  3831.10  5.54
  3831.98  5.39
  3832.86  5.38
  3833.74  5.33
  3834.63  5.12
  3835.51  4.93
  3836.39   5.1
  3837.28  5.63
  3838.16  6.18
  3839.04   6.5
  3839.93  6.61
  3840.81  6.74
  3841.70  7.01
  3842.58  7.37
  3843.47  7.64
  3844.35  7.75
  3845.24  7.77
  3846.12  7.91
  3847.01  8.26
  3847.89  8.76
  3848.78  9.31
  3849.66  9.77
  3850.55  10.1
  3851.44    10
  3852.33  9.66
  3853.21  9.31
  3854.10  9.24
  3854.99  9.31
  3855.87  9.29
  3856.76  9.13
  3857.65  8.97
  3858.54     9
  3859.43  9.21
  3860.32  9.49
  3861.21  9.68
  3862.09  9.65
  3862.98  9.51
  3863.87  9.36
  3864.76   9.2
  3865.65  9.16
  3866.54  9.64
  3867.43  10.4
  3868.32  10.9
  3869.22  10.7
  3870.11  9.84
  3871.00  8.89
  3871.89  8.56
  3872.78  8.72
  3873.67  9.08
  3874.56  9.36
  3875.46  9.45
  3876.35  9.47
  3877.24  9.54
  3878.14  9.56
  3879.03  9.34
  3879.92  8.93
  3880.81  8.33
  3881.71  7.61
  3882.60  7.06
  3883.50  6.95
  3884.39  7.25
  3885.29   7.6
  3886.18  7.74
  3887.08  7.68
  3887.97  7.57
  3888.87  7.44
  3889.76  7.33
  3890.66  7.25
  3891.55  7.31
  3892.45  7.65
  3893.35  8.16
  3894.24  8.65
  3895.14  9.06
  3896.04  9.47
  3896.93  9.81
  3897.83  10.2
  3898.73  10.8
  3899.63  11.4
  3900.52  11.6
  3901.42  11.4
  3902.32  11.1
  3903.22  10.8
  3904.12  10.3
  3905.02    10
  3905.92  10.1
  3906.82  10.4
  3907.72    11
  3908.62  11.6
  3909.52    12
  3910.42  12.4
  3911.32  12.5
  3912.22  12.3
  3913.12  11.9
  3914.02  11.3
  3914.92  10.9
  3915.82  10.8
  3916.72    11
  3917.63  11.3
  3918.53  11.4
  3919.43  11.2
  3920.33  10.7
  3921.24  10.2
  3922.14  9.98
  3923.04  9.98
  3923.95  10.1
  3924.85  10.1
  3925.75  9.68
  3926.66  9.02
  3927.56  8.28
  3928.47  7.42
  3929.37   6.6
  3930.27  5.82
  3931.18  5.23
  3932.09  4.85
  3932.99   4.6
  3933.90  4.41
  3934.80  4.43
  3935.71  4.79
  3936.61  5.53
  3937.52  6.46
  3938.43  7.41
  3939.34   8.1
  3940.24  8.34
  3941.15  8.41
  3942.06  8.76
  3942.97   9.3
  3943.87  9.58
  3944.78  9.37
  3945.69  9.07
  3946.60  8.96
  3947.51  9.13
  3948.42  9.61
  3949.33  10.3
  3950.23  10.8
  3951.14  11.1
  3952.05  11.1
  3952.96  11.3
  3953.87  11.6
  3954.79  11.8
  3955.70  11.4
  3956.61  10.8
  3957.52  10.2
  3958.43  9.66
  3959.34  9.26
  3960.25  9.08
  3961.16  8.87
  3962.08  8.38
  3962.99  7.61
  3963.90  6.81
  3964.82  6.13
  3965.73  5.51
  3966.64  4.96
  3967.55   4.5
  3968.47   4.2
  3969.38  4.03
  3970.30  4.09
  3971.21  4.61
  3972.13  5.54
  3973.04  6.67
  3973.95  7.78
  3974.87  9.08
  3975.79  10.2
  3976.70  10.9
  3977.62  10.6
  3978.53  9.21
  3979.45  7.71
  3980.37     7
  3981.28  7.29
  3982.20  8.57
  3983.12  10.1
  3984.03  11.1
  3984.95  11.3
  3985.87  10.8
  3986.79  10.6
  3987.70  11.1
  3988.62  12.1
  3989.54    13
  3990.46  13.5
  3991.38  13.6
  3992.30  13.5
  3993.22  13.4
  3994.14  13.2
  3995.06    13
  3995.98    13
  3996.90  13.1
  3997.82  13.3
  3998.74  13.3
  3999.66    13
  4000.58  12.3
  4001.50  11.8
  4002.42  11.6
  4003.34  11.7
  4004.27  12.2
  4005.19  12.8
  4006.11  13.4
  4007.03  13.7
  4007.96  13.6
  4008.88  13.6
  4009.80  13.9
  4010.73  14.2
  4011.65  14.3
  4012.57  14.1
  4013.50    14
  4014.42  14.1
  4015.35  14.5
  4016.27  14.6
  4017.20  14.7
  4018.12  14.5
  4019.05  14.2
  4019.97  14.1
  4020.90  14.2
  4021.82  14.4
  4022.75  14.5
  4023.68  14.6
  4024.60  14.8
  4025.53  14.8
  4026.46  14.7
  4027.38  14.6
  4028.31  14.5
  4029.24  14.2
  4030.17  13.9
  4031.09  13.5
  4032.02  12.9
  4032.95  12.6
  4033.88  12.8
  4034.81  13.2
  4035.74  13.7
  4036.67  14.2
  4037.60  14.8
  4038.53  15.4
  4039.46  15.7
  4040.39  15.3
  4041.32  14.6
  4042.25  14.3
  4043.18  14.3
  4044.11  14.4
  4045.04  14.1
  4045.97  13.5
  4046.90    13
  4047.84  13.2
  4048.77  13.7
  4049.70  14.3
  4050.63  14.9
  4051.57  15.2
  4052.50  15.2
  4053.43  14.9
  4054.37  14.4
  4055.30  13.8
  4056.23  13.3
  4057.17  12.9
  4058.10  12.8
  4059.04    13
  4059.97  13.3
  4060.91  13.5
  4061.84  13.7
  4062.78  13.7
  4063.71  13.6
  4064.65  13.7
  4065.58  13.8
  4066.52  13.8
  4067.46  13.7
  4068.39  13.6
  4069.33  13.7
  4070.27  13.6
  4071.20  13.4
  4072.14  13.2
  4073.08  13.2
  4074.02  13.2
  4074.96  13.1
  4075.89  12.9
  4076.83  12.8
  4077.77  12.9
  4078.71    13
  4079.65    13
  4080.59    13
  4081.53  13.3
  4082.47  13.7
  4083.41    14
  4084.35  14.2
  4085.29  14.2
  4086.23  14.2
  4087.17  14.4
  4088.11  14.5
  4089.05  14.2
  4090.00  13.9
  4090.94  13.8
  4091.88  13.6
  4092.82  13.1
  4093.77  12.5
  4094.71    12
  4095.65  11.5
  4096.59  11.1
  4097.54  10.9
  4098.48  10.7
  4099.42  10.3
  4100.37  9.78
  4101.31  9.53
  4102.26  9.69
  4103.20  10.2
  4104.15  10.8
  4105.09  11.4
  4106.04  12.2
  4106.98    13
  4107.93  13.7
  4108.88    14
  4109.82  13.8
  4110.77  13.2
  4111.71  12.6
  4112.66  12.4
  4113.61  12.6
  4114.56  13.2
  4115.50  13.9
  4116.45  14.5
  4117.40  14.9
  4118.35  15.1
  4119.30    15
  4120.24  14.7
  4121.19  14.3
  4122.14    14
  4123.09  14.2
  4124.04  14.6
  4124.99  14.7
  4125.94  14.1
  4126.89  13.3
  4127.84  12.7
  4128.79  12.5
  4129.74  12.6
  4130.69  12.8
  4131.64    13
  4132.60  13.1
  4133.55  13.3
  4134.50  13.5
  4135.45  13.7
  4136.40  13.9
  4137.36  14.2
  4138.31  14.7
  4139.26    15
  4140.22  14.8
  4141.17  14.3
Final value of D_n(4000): 1.6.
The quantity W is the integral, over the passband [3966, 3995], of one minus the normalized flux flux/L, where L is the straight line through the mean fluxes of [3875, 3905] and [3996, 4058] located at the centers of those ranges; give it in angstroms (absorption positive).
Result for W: 7.3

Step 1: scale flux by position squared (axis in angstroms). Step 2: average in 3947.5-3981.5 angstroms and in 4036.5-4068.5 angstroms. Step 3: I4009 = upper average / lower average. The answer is 1.75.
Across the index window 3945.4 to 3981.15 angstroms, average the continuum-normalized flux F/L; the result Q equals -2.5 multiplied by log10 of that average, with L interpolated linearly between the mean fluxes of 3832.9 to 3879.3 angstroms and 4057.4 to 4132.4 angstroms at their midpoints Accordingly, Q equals 0.25 mag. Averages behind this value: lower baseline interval 8.56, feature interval 8.43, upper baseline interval 13.1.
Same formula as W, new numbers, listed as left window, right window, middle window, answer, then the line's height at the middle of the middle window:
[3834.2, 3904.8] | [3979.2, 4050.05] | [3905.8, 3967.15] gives 9.0 angstroms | 10.8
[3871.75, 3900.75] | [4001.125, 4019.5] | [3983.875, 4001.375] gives 0.5 angstroms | 12.9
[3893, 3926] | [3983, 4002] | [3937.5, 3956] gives 2.9 angstroms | 11.5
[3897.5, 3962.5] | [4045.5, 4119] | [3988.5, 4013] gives -4.1 angstroms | 11.2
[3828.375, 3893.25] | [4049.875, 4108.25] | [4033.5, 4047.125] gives -2.3 angstroms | 12.2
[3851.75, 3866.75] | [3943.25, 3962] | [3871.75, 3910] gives 1.7 angstroms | 9.6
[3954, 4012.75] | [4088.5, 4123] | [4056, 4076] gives -2.5 angstroms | 11.9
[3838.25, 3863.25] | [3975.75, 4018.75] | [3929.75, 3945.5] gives 5.8 angstroms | 10.8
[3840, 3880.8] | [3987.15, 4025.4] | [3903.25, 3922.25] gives -0.8 angstroms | 10.7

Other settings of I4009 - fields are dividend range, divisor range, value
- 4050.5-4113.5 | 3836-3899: 1.69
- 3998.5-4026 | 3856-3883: 1.59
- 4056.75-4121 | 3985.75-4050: 0.99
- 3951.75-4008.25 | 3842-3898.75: 1.21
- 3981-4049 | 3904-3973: 1.58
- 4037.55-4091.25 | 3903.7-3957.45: 1.57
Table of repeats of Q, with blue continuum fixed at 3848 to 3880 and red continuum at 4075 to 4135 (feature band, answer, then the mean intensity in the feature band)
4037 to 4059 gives -0.17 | 14.2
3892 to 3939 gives 0.09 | 9.38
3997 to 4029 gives -0.18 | 13.8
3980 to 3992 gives 0.04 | 10.8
